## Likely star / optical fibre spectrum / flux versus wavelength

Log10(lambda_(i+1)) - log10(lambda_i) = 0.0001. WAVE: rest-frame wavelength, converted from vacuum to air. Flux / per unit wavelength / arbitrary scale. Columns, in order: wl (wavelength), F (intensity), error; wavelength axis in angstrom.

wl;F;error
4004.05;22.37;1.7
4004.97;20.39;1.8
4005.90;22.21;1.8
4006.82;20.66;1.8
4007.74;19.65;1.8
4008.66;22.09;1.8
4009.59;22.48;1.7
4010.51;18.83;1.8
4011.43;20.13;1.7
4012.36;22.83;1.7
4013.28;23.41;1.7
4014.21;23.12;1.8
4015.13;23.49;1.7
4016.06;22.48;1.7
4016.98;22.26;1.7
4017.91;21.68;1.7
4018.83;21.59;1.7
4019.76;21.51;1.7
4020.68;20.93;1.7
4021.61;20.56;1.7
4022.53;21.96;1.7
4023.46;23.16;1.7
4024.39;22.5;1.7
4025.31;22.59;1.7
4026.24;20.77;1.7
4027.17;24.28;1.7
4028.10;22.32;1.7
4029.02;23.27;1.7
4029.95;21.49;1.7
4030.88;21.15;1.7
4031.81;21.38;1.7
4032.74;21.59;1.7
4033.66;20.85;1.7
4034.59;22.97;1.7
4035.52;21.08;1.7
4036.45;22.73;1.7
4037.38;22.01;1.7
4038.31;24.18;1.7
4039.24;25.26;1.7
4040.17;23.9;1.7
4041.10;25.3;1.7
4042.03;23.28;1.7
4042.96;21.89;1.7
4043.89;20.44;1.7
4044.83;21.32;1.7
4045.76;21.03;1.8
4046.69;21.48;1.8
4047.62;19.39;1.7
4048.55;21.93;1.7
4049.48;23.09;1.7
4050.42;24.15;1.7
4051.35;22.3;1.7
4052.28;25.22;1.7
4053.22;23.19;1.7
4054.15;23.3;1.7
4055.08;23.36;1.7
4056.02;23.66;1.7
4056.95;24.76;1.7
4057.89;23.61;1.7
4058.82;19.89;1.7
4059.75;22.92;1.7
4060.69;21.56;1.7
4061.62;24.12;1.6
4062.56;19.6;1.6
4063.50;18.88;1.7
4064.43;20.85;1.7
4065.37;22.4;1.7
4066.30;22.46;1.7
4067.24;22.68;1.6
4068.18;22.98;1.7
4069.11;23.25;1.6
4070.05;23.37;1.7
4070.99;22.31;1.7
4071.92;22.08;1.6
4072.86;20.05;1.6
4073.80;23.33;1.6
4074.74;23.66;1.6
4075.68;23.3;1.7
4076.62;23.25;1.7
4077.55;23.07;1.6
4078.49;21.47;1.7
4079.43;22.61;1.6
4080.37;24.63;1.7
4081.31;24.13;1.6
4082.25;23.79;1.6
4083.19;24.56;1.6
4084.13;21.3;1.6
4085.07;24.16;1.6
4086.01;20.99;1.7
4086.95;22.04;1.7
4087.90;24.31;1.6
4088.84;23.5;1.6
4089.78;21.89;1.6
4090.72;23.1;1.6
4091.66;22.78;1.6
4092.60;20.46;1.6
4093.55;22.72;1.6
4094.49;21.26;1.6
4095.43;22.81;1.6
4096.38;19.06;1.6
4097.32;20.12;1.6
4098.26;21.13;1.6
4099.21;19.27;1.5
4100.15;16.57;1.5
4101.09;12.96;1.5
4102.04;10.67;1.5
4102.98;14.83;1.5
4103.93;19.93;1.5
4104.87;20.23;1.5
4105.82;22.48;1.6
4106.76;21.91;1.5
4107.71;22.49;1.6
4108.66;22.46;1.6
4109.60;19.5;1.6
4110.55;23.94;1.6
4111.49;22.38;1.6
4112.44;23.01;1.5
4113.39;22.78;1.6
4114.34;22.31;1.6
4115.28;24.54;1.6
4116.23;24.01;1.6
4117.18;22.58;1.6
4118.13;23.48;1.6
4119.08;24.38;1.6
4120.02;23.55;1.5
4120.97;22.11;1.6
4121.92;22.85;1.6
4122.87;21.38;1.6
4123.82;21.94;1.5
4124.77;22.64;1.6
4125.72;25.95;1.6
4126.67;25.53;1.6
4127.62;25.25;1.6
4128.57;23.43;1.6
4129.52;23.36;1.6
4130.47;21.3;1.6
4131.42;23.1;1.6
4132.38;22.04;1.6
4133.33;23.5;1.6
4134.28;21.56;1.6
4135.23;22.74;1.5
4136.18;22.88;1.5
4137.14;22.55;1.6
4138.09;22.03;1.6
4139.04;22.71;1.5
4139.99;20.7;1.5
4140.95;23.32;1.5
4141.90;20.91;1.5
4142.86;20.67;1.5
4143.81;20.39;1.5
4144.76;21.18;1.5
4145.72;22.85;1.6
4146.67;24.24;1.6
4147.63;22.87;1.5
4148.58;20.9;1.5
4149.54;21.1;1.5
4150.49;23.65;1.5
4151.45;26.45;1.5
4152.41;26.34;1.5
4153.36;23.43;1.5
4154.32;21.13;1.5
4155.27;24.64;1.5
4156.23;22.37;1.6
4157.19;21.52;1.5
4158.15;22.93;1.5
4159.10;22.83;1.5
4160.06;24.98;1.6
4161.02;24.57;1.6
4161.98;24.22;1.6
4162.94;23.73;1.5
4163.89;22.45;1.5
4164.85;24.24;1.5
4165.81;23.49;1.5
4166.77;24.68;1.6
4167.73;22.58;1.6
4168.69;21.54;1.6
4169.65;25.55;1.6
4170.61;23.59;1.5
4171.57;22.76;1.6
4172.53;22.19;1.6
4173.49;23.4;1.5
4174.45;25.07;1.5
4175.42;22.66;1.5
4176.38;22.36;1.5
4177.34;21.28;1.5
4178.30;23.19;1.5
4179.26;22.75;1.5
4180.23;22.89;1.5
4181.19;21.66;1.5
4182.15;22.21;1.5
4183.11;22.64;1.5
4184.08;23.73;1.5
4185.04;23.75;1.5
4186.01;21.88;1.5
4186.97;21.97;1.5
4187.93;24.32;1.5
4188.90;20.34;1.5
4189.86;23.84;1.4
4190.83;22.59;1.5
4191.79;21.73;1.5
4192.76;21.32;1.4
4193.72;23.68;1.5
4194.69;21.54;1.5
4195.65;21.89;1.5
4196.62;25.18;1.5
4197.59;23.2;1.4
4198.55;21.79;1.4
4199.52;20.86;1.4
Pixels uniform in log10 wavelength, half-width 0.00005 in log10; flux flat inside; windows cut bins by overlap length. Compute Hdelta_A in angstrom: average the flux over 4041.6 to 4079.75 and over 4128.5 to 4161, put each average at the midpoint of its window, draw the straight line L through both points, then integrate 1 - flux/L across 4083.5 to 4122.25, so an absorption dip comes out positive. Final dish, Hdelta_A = 1.95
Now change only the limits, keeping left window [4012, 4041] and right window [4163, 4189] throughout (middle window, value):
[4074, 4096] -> -0.2 angstrom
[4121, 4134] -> -0.2 angstrom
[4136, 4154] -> 0.2 angstrom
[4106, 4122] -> -0.1 angstrom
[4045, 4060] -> -0.1 angstrom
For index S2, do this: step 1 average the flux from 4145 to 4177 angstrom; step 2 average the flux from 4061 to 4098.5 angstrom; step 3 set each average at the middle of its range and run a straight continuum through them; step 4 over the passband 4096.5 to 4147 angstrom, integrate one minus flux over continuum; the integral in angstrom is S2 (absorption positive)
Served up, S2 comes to 2.5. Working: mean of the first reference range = 22.4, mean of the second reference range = 23.3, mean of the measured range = 21.8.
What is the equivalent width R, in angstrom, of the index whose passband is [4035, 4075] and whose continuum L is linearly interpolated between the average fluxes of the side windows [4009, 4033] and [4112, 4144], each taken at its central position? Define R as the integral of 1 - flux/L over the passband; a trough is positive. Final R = -0.5 angstrom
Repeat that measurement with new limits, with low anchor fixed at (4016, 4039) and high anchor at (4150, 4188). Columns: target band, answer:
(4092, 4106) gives 2.32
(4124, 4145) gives 0.33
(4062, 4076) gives 0.22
